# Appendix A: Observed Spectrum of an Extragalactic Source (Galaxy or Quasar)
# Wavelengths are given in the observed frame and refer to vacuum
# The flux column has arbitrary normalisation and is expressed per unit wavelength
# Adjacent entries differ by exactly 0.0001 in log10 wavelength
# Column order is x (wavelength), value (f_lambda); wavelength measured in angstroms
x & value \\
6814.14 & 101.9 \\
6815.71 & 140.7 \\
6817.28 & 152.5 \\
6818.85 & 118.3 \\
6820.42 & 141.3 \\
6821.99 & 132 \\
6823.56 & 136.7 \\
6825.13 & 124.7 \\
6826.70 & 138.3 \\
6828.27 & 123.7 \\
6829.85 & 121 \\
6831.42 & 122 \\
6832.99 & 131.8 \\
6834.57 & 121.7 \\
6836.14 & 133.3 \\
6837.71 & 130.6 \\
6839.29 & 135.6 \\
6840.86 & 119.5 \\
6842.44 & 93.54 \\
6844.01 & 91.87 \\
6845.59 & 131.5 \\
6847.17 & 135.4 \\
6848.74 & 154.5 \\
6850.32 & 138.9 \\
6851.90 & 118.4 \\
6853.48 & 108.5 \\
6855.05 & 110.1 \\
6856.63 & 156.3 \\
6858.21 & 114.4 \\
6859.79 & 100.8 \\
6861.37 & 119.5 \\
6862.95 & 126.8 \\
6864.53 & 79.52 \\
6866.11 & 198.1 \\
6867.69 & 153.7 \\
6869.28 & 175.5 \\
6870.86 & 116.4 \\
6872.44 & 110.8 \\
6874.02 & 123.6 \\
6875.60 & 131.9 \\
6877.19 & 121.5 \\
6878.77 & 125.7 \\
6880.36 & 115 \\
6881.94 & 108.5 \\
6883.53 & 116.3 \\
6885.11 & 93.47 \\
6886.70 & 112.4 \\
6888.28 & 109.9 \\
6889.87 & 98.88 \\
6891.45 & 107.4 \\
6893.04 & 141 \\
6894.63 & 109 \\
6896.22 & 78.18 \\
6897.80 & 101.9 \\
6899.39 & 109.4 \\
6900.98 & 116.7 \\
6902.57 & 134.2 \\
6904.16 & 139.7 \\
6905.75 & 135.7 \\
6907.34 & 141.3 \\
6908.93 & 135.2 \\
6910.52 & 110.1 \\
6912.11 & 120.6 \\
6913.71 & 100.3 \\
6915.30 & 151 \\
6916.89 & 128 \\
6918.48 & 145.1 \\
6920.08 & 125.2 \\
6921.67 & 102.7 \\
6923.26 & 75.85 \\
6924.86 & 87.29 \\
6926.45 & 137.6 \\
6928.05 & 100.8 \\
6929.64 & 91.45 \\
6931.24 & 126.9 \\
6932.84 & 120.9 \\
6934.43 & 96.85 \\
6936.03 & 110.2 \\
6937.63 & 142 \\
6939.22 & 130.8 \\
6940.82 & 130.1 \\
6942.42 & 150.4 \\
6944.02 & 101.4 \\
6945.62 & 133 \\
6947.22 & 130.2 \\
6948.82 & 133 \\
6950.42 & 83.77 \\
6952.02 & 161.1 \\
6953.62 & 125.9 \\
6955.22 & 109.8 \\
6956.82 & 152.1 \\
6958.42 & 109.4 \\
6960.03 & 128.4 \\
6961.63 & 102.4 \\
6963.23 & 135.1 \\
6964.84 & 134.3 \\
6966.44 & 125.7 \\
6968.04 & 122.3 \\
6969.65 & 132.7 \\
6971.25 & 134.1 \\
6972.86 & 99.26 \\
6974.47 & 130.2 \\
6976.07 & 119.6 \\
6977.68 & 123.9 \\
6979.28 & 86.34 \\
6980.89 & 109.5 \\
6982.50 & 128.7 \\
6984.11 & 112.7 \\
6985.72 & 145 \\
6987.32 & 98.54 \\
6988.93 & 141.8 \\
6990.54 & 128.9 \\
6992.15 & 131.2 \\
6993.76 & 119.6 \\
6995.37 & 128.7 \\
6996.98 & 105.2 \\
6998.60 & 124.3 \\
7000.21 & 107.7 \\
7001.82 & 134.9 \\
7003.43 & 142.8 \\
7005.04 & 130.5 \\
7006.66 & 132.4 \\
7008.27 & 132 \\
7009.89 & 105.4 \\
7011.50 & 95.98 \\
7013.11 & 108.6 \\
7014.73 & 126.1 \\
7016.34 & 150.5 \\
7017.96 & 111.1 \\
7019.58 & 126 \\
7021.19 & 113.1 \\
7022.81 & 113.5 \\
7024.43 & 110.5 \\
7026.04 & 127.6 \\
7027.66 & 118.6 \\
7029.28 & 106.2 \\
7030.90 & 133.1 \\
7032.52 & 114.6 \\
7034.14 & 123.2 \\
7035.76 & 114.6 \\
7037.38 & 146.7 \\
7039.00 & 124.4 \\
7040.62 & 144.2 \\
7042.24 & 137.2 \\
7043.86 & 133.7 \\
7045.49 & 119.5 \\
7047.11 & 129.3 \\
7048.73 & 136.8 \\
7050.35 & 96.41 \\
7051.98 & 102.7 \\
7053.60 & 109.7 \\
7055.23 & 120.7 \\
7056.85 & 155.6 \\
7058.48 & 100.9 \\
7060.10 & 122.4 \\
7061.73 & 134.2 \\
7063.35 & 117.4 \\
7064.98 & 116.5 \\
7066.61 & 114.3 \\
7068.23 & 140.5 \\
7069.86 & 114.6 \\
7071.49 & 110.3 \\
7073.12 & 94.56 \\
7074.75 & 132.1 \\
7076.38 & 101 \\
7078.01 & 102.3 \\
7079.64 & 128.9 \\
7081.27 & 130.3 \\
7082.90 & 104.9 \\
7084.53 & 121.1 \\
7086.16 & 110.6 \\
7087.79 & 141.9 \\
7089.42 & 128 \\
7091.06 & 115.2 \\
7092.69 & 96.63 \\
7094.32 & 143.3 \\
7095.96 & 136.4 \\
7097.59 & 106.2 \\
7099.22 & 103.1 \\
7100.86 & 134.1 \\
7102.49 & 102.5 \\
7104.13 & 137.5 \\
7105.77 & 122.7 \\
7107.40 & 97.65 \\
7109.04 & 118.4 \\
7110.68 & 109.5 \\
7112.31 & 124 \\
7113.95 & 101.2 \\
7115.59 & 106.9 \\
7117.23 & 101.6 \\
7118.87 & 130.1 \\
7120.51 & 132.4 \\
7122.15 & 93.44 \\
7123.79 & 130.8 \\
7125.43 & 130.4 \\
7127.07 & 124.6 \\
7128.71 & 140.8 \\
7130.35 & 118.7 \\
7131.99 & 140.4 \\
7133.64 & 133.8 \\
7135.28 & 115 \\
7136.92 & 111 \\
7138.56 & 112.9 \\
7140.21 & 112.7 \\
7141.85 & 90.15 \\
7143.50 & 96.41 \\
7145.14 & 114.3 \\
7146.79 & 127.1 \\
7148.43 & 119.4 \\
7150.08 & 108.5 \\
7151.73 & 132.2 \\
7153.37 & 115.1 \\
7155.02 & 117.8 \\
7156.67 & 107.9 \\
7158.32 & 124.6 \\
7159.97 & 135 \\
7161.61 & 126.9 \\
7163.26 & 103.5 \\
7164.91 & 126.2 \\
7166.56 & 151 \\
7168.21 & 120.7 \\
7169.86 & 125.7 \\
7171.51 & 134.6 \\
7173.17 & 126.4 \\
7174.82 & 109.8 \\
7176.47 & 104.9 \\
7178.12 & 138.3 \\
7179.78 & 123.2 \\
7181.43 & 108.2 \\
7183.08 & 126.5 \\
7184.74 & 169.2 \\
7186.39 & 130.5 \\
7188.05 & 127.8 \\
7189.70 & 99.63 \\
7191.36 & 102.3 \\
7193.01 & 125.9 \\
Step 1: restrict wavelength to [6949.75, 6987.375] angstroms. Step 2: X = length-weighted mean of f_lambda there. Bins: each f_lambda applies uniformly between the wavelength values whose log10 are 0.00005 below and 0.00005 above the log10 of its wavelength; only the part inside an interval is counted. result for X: 122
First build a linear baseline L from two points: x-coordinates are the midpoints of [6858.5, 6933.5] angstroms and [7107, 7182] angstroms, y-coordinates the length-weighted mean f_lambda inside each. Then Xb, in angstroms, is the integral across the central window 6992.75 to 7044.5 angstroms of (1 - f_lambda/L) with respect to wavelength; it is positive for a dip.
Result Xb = -1.7 angstroms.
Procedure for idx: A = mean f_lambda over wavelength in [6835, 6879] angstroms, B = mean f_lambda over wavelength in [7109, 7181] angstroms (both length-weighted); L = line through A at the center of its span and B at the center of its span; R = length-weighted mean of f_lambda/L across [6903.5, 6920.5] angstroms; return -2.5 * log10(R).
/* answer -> -0.04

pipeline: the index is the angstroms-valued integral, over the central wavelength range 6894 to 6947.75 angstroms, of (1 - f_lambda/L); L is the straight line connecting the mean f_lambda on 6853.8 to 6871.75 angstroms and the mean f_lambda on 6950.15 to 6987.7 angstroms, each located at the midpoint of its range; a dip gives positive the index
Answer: 3.02 angstroms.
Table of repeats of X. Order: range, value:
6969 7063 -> 122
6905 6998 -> 122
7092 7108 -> 118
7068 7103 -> 118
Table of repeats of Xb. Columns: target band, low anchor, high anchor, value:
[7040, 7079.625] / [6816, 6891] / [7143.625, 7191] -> 1.03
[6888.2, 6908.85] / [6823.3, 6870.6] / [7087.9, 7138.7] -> 1.36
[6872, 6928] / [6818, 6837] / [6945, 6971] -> 4.60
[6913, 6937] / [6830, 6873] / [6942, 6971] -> 2.42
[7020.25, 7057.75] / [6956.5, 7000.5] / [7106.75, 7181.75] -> -0.69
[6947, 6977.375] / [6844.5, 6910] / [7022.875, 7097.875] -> -0.60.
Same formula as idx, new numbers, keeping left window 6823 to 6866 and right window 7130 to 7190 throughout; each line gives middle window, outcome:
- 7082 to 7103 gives 0.026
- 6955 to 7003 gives 0.005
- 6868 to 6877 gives -0.070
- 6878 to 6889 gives 0.112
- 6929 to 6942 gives 0.031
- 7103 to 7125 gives 0.054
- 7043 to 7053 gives 0.025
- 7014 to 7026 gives 0.006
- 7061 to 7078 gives 0.050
